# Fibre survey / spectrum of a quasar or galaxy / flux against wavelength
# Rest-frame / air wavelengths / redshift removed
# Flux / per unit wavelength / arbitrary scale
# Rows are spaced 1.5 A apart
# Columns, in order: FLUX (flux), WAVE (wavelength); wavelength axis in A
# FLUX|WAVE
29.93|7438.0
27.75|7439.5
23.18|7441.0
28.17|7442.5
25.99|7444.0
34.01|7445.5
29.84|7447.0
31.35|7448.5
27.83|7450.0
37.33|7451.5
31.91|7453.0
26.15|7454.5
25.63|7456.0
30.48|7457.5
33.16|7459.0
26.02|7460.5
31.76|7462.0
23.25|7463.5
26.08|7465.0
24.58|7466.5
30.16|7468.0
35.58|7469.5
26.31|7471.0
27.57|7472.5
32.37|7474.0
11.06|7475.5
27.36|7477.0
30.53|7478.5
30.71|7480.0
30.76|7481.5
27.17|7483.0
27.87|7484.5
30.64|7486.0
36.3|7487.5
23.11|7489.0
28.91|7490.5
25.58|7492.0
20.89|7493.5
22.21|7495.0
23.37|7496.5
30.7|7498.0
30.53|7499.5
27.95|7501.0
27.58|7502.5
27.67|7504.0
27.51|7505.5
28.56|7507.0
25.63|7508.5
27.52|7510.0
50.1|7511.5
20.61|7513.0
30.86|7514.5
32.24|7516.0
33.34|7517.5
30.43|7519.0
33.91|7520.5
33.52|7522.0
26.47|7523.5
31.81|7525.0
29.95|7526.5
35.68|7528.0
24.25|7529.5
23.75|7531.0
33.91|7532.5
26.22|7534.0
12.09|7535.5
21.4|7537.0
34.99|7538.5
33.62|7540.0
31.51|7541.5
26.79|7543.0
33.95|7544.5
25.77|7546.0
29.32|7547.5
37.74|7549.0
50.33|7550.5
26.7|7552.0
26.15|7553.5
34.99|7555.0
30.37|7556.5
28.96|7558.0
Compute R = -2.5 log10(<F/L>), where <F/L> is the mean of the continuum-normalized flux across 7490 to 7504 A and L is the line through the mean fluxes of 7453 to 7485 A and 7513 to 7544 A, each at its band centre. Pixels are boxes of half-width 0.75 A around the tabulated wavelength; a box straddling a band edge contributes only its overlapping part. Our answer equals 0.08 mag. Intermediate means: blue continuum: 27.9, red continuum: 29.2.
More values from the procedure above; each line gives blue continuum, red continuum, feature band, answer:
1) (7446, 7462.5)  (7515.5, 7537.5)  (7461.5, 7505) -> 0.08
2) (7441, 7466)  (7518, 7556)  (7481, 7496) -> 0.09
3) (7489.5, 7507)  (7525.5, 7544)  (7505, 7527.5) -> -0.13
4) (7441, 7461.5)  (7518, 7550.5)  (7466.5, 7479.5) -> 0.08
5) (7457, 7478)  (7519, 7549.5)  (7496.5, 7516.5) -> -0.04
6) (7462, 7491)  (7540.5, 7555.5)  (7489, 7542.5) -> 0.06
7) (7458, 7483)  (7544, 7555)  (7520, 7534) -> 0.05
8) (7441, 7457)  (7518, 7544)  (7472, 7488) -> 0.04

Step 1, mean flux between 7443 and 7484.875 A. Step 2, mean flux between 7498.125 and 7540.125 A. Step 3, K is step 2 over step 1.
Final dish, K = 1.02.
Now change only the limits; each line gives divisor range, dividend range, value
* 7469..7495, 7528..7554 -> 1.07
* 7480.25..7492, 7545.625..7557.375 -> 1.13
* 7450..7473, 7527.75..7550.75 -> 1.02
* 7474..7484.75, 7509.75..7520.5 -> 1.21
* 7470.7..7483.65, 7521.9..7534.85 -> 1.08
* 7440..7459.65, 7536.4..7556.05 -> 1.08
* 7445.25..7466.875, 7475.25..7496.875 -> 0.92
